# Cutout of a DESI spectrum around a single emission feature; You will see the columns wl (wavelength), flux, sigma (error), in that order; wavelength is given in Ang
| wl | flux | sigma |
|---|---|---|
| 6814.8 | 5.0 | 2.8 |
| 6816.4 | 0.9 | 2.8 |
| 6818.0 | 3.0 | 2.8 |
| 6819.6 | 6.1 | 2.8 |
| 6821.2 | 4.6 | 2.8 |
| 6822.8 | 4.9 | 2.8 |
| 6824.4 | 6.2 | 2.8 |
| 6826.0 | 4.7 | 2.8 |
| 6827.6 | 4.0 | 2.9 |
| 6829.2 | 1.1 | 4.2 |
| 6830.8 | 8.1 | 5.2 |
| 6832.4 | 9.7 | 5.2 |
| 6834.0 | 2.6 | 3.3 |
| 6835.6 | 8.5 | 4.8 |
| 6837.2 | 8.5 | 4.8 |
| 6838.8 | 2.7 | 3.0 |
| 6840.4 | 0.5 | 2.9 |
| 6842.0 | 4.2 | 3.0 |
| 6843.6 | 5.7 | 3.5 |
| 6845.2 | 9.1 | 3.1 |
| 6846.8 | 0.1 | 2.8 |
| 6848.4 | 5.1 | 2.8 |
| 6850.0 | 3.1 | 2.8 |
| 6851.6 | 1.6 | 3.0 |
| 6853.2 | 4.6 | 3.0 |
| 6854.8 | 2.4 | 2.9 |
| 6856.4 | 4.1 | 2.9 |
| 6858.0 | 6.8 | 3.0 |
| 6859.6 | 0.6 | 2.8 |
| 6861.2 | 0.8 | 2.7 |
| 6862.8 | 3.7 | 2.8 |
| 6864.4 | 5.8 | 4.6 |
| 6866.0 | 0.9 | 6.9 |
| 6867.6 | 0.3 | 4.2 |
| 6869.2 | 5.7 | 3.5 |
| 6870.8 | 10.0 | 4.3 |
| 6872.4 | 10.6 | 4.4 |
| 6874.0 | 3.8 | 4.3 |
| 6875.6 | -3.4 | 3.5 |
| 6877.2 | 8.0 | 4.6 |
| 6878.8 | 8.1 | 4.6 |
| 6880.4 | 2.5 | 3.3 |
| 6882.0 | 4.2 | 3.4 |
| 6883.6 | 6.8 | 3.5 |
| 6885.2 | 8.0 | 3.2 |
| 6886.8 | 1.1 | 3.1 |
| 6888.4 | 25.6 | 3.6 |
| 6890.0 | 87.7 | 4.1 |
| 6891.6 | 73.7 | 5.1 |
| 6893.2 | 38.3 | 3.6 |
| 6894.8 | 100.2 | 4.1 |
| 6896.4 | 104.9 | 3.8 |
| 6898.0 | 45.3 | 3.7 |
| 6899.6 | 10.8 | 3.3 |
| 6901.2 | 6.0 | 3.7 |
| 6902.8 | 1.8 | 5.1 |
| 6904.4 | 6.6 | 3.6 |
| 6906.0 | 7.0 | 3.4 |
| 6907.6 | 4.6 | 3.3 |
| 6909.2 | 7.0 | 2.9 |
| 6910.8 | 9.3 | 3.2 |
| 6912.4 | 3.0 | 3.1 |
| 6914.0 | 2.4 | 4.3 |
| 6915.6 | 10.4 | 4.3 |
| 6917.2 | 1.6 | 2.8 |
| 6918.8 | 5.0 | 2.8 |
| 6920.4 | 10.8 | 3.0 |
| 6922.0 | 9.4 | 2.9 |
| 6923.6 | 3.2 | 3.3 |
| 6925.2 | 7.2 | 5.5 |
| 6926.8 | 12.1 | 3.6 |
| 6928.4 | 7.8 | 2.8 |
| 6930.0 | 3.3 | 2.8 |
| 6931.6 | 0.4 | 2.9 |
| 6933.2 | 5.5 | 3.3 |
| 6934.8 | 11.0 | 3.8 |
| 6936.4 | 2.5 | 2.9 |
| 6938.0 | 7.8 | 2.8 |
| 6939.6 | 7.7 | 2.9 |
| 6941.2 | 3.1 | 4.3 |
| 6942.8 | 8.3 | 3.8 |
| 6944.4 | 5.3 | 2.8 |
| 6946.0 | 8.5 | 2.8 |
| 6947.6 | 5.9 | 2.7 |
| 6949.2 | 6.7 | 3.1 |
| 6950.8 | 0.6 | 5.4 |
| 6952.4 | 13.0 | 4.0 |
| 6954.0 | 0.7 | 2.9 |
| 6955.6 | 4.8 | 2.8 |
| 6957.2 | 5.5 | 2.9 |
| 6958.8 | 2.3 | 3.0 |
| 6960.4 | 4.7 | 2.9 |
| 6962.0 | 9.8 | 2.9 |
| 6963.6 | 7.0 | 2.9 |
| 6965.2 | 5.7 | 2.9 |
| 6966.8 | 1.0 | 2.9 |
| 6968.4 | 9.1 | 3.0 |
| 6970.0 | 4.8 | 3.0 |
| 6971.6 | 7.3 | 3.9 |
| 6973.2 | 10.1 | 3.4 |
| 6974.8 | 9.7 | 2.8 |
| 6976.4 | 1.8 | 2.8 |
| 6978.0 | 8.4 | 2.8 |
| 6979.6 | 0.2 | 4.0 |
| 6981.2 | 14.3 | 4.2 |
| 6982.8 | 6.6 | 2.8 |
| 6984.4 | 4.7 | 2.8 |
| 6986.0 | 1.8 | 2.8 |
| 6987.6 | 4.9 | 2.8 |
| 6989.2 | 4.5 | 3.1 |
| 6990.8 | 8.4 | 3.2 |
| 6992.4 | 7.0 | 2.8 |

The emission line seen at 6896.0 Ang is [O II]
